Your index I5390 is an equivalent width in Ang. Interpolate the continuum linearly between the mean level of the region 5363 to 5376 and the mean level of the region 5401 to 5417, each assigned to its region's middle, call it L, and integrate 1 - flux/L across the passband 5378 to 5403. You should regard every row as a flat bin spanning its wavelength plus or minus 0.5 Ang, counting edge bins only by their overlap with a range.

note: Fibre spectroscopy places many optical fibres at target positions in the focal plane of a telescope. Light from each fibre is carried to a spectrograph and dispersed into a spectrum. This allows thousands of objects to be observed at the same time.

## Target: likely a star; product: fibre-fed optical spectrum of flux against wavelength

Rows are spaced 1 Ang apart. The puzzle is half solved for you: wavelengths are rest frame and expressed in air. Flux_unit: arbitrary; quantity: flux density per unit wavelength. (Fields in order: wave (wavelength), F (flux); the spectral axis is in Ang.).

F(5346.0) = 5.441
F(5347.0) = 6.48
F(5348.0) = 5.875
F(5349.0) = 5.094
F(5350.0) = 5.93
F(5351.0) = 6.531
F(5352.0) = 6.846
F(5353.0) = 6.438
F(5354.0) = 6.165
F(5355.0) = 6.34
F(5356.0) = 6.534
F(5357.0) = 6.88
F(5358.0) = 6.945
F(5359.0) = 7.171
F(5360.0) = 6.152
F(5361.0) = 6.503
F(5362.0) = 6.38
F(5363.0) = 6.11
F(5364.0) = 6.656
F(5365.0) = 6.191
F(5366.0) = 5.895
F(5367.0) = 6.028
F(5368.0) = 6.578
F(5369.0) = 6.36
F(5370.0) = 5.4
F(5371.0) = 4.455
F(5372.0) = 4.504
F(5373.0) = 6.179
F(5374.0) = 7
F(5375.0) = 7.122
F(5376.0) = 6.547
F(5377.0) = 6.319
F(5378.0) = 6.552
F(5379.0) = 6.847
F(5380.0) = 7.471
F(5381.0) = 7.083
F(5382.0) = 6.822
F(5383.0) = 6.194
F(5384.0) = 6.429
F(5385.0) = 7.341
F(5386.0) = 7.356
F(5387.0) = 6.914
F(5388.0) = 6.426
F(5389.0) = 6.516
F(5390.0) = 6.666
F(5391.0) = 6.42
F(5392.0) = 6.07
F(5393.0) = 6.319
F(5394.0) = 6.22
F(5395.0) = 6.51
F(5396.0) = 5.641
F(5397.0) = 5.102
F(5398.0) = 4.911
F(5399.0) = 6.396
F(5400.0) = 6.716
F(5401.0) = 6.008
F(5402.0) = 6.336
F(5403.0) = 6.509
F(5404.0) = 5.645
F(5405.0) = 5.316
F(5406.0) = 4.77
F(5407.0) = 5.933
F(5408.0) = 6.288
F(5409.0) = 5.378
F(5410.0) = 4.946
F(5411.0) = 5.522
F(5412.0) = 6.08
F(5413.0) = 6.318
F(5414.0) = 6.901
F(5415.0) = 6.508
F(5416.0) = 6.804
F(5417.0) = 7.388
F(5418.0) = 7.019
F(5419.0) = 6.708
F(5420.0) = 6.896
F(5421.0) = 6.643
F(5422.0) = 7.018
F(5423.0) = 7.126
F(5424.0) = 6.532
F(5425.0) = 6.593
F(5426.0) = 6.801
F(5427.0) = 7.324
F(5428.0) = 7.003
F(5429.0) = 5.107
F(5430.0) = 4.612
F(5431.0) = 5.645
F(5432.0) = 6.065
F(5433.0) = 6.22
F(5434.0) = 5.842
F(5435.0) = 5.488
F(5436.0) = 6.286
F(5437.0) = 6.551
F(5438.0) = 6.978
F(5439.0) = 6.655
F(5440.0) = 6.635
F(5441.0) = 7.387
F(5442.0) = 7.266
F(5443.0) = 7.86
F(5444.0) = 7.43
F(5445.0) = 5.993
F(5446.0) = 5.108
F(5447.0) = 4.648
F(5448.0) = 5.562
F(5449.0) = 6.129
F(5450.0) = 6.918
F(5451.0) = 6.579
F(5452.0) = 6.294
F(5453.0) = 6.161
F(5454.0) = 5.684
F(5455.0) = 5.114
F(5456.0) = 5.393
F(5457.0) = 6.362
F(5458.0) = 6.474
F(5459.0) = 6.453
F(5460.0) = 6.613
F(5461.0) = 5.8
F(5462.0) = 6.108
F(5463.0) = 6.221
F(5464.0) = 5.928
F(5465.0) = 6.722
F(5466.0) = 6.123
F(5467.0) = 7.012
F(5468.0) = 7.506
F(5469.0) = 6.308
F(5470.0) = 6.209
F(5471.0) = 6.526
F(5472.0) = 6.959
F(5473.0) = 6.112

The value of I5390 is -1.77 Ang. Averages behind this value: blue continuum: 6.05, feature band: 6.45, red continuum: 6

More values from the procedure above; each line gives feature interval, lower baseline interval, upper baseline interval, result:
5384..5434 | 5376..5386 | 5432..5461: 2.3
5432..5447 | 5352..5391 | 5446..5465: -0.9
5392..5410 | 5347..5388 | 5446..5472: 1.3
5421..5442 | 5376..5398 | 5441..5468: -0.2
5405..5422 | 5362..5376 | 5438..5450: 0.2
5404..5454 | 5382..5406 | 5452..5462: -1.5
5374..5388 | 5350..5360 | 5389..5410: -1.4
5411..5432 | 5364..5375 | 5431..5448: -0.9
